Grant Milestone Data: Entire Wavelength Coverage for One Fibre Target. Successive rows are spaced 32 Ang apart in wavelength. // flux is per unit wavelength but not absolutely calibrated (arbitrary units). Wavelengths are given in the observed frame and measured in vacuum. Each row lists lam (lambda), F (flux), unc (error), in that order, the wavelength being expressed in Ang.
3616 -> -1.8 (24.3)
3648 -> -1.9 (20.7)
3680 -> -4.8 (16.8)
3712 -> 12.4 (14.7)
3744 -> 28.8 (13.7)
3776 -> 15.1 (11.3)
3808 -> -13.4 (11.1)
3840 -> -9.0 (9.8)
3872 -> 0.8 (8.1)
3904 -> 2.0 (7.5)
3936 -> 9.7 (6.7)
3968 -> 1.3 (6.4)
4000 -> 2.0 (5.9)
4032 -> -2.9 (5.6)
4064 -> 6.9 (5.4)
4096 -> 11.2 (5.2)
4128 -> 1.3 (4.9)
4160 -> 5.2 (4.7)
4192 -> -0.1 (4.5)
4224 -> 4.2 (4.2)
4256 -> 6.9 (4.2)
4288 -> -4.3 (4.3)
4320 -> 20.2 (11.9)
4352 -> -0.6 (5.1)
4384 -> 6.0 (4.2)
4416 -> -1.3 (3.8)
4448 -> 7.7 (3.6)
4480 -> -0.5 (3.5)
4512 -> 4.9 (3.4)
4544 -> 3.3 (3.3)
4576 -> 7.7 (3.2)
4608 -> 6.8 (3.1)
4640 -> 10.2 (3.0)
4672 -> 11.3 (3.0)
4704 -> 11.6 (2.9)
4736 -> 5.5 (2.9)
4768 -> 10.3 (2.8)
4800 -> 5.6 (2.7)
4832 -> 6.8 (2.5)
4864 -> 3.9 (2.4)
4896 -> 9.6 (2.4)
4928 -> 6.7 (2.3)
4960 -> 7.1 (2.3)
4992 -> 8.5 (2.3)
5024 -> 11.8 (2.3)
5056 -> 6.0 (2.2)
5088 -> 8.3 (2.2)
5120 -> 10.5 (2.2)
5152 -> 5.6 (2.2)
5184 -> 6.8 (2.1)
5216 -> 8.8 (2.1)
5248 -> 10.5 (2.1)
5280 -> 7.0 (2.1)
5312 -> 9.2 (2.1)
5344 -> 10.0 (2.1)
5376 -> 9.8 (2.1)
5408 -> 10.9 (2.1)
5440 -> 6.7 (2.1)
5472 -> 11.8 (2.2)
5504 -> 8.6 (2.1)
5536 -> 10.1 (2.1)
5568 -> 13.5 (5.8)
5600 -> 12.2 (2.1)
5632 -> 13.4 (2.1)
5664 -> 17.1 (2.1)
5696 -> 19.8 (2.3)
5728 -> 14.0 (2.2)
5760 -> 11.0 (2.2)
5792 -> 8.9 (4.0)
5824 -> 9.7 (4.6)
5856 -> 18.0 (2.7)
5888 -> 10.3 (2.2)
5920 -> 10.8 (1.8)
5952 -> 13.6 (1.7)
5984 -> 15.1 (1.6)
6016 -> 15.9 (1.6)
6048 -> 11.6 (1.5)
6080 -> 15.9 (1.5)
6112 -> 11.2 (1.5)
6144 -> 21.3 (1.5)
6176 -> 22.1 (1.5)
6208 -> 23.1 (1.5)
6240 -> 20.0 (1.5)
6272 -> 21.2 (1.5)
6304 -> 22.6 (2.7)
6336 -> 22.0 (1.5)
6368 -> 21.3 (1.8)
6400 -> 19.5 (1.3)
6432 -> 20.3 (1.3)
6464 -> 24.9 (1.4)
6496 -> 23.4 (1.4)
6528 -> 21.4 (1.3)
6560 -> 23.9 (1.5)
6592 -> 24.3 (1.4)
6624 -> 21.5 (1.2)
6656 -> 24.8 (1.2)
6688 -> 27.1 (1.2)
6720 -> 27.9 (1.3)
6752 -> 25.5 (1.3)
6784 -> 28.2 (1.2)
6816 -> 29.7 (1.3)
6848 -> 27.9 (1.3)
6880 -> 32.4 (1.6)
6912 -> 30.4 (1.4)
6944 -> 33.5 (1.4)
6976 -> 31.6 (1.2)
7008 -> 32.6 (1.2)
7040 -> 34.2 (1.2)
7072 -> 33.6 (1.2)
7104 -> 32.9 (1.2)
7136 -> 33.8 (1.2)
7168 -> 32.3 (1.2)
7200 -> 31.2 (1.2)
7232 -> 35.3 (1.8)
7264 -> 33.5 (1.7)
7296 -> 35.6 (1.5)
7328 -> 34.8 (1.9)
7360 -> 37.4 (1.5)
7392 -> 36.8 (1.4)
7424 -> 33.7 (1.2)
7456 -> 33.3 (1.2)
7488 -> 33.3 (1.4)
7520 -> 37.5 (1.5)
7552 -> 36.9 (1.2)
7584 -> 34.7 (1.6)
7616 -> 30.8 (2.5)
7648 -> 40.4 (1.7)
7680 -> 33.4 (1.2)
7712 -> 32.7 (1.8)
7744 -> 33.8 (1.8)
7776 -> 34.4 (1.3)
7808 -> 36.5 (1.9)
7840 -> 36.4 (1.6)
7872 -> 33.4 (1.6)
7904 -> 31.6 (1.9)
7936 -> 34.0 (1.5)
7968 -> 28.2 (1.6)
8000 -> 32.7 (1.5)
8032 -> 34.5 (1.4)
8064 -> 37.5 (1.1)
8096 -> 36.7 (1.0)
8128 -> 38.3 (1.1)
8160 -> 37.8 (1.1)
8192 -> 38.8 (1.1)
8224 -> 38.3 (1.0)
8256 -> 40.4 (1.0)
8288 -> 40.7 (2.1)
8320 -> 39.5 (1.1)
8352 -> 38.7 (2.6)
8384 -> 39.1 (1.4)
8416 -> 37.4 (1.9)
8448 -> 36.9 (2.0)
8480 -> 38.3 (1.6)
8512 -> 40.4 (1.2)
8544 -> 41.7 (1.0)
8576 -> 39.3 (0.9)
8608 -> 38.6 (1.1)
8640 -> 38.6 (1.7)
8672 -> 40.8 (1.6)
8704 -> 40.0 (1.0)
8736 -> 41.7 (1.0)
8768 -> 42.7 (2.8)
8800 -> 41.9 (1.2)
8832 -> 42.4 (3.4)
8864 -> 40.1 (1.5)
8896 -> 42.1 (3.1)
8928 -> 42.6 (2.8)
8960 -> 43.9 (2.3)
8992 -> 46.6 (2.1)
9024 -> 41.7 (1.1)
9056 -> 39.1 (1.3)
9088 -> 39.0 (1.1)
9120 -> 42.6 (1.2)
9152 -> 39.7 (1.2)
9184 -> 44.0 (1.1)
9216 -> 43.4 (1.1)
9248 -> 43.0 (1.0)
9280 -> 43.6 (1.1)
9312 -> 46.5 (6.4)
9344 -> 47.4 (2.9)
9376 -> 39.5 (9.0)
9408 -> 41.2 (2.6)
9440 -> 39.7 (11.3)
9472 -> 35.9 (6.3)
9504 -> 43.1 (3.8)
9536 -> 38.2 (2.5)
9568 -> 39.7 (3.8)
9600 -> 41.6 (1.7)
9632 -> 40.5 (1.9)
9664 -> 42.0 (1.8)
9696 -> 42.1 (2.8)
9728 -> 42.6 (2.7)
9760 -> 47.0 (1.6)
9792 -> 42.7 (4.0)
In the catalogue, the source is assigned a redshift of 0.54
